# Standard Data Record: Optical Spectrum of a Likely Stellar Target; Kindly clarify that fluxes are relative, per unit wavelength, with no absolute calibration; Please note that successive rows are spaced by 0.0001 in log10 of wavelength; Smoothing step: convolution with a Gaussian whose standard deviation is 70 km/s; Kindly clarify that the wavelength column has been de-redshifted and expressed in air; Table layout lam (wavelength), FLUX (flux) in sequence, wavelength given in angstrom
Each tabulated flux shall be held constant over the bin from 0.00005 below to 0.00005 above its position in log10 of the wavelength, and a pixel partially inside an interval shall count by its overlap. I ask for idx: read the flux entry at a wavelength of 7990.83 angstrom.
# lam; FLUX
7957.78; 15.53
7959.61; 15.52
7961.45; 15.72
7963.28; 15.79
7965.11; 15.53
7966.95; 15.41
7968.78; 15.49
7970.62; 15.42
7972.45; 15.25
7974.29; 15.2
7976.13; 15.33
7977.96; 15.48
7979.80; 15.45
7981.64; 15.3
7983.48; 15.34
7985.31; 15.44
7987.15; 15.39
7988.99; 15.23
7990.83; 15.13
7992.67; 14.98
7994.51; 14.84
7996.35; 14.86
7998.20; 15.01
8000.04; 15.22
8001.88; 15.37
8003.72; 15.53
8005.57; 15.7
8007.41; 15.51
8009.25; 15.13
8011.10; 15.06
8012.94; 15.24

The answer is 15.13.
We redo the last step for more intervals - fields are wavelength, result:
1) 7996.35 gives 14.86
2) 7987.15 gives 15.39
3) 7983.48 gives 15.34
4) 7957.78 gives 15.53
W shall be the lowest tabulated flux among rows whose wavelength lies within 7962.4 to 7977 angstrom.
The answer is 15.2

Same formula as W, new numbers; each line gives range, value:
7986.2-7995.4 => 14.84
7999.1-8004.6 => 15.22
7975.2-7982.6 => 15.3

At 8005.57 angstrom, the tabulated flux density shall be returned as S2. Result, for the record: 15.7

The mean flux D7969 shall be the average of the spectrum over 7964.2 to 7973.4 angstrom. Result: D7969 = 15.4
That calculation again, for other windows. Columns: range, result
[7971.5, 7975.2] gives 15.2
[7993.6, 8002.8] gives 15.1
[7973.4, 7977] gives 15.2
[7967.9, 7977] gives 15.3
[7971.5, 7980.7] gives 15.3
